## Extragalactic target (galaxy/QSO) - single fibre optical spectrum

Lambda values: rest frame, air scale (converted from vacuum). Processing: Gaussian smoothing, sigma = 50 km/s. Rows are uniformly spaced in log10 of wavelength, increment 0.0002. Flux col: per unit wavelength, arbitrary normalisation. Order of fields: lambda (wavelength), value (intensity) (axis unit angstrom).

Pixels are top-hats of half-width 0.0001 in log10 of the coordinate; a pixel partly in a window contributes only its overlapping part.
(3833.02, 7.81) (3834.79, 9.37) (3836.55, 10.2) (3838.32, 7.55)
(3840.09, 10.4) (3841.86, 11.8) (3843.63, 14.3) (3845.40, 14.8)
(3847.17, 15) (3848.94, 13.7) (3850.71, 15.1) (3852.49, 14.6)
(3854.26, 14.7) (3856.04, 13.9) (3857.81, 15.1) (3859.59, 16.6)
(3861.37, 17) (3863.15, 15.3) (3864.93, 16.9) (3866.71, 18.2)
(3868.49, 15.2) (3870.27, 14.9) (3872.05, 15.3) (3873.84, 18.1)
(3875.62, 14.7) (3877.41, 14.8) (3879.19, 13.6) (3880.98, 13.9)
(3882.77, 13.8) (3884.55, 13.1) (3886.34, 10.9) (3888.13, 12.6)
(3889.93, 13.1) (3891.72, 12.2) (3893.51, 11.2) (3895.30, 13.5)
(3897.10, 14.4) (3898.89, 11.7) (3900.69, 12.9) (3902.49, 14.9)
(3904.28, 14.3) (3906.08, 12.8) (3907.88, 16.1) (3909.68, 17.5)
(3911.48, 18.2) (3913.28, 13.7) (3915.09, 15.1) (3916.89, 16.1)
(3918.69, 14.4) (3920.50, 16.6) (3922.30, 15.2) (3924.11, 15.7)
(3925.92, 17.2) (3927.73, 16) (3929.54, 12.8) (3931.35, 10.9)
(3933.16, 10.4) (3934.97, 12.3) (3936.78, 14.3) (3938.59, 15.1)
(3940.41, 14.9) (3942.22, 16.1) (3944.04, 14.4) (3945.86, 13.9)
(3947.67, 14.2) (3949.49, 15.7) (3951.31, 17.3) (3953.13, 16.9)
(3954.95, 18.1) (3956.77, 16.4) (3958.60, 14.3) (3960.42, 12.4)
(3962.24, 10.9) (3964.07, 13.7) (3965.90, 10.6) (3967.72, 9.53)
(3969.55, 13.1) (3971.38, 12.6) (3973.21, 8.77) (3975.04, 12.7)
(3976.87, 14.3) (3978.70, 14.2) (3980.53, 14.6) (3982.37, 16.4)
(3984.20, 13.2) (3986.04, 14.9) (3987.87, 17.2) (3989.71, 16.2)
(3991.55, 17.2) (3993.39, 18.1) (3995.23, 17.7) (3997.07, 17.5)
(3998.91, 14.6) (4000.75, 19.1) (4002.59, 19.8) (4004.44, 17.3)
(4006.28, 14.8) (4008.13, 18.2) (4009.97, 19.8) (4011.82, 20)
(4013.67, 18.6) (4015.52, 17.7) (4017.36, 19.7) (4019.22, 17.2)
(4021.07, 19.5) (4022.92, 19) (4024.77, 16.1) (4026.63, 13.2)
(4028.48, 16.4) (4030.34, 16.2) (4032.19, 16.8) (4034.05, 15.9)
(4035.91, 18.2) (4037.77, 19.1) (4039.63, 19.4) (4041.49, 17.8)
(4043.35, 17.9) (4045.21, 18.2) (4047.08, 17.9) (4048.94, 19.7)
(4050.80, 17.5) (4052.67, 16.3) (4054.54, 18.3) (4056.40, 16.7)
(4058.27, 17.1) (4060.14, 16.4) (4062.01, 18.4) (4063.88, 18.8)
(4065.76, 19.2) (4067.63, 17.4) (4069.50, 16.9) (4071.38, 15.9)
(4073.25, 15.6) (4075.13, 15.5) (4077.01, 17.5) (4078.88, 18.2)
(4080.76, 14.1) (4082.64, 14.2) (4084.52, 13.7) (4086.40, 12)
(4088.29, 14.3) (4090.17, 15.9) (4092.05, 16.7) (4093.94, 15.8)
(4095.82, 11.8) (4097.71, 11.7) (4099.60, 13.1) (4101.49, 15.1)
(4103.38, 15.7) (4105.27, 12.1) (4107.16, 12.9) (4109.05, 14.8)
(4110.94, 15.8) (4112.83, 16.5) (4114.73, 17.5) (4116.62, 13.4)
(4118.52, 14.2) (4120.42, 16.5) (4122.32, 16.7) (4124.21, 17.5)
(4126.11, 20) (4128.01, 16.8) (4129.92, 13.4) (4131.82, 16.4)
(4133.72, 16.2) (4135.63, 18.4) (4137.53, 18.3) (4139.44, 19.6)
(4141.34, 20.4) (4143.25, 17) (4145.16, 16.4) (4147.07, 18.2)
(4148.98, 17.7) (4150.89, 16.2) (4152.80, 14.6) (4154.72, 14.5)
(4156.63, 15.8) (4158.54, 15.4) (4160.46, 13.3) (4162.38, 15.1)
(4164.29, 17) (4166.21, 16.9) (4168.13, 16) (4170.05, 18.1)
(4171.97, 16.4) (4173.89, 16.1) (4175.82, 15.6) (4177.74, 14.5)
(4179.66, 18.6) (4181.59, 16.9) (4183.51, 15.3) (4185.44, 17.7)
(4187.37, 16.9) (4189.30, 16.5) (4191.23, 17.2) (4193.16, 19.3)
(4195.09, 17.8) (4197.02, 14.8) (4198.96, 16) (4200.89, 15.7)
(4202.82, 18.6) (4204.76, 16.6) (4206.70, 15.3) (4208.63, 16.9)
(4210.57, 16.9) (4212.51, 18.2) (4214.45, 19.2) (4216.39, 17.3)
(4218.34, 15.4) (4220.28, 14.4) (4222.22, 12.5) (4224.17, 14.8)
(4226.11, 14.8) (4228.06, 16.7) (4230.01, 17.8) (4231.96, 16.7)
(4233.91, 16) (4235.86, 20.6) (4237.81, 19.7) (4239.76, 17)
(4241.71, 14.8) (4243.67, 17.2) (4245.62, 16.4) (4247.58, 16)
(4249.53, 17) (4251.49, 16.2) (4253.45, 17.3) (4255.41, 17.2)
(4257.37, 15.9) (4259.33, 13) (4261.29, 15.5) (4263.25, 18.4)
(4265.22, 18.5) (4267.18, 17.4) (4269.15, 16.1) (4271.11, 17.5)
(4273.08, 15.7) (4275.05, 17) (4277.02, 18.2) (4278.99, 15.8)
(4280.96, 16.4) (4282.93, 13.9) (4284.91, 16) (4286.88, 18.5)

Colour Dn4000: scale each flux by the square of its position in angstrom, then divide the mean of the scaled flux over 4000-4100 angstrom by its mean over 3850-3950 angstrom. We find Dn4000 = 1.3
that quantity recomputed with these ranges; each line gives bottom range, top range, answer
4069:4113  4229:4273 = 1.23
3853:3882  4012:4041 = 1.23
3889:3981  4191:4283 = 1.37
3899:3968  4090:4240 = 1.26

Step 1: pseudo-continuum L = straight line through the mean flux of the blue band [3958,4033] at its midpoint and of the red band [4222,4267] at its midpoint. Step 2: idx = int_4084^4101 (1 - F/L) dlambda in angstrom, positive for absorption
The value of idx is 2.27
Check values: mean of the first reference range 15.7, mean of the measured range 13.9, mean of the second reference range 16.6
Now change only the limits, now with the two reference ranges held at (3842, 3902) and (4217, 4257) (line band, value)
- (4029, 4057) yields -4.4 angstrom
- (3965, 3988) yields 2.8 angstrom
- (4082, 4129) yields 2.1 angstrom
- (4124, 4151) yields -2.9 angstrom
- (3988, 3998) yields -1.5 angstrom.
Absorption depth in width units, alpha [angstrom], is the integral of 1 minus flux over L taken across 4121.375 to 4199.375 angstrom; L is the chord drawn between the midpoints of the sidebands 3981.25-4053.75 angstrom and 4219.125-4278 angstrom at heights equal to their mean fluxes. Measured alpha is 0.75 angstrom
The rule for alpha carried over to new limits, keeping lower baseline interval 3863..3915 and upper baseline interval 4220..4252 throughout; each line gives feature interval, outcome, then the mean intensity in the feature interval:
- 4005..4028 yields -4.0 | 17.8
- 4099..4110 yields 1.2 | 14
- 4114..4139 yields -1.3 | 16.6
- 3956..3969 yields 2.0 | 12.5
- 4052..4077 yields -2.8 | 17.1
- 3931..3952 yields 0.8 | 14.2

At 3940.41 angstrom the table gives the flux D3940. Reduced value 14.9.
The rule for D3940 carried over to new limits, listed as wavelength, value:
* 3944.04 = 14.4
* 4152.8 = 14.6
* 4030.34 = 16.2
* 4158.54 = 15.4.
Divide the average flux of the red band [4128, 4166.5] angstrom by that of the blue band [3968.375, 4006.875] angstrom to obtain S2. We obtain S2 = 1.1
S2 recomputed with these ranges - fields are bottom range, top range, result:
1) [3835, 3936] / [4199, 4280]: 1.17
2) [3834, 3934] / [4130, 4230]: 1.17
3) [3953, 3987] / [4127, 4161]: 1.23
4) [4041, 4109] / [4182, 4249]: 1.04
